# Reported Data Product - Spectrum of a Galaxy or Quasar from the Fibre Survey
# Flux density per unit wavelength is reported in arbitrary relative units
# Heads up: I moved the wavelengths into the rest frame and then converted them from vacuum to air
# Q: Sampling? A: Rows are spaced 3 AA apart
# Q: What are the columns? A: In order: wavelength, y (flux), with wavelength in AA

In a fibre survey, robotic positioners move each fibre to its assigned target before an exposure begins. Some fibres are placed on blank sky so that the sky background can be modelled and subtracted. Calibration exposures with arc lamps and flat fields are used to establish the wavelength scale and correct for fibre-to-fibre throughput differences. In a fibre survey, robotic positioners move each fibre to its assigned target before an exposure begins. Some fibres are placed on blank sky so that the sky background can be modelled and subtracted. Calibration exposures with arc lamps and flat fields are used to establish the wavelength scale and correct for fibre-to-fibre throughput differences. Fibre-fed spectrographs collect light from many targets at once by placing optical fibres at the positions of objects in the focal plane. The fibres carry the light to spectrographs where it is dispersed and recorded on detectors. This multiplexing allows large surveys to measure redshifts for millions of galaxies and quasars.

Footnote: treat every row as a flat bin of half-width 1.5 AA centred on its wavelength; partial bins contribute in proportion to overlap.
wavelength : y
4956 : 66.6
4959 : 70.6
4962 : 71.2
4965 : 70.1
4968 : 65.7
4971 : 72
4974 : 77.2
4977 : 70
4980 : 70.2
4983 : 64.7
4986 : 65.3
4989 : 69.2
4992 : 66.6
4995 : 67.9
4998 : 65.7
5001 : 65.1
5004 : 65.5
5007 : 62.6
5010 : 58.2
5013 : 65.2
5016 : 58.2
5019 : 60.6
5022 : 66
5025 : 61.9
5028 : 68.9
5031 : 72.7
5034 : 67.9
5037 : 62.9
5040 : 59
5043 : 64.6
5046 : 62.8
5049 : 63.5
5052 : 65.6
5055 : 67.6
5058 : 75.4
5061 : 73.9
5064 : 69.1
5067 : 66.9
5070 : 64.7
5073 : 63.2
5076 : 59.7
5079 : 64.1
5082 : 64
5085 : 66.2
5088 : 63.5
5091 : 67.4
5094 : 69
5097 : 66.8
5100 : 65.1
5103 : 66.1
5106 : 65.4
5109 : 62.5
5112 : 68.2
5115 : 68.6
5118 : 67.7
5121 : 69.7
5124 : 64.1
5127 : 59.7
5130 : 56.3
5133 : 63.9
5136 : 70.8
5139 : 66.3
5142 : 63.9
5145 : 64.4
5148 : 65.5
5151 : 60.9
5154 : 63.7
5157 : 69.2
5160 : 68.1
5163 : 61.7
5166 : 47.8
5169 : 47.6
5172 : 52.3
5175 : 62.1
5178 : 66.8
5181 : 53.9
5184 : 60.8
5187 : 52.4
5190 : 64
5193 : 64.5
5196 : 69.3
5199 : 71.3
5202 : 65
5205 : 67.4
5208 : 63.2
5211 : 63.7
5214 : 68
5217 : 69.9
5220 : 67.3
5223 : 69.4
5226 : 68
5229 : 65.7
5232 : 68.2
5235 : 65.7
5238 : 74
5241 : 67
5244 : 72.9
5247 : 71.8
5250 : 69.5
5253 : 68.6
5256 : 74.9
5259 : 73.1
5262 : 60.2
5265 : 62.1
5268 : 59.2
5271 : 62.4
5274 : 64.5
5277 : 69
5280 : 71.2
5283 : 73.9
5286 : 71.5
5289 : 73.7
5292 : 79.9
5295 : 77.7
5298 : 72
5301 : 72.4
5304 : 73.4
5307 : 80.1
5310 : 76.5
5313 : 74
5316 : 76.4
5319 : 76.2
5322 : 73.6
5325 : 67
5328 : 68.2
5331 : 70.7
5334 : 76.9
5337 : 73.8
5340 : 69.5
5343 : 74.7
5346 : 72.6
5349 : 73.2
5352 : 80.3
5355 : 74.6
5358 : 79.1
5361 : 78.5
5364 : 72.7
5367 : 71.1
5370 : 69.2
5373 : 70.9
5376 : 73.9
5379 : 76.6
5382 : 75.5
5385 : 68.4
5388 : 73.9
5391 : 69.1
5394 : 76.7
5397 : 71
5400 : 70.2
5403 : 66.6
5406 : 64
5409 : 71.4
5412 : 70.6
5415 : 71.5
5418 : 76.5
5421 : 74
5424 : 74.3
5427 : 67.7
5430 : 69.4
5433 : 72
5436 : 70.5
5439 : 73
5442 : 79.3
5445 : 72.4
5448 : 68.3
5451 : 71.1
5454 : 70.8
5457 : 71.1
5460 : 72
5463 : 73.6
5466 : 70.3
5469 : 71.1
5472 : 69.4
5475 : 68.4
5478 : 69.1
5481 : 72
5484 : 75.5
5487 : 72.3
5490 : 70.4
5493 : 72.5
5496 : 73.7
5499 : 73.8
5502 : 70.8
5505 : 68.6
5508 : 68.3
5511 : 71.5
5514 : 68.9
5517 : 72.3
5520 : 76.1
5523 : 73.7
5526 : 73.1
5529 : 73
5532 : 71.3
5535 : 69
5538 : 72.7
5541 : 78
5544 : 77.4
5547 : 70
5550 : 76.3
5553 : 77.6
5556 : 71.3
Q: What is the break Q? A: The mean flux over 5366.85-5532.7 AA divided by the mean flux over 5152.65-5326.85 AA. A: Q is 1.1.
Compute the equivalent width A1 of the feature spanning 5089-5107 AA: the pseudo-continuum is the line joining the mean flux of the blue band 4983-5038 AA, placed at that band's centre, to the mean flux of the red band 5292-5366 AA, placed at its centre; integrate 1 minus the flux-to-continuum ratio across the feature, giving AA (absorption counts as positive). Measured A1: 0.3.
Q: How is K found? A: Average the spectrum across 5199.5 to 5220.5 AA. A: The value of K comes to 66.5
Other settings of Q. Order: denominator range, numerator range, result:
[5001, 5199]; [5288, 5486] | 1.13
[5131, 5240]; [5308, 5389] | 1.15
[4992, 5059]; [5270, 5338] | 1.12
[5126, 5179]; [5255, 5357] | 1.17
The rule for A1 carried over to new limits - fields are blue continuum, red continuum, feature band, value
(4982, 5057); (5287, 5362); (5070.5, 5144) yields 2.74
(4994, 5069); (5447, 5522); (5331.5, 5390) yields -3.48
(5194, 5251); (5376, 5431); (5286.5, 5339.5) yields -3.19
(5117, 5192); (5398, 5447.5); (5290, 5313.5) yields -3.07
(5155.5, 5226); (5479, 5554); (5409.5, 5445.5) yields -1.30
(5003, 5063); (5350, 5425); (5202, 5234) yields 1.02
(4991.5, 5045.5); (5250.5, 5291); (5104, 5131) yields 0.40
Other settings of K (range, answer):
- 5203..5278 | 67.4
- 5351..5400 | 73.7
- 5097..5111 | 65.1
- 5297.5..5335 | 73.6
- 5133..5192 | 61.3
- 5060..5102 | 65.9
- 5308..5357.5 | 73.8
